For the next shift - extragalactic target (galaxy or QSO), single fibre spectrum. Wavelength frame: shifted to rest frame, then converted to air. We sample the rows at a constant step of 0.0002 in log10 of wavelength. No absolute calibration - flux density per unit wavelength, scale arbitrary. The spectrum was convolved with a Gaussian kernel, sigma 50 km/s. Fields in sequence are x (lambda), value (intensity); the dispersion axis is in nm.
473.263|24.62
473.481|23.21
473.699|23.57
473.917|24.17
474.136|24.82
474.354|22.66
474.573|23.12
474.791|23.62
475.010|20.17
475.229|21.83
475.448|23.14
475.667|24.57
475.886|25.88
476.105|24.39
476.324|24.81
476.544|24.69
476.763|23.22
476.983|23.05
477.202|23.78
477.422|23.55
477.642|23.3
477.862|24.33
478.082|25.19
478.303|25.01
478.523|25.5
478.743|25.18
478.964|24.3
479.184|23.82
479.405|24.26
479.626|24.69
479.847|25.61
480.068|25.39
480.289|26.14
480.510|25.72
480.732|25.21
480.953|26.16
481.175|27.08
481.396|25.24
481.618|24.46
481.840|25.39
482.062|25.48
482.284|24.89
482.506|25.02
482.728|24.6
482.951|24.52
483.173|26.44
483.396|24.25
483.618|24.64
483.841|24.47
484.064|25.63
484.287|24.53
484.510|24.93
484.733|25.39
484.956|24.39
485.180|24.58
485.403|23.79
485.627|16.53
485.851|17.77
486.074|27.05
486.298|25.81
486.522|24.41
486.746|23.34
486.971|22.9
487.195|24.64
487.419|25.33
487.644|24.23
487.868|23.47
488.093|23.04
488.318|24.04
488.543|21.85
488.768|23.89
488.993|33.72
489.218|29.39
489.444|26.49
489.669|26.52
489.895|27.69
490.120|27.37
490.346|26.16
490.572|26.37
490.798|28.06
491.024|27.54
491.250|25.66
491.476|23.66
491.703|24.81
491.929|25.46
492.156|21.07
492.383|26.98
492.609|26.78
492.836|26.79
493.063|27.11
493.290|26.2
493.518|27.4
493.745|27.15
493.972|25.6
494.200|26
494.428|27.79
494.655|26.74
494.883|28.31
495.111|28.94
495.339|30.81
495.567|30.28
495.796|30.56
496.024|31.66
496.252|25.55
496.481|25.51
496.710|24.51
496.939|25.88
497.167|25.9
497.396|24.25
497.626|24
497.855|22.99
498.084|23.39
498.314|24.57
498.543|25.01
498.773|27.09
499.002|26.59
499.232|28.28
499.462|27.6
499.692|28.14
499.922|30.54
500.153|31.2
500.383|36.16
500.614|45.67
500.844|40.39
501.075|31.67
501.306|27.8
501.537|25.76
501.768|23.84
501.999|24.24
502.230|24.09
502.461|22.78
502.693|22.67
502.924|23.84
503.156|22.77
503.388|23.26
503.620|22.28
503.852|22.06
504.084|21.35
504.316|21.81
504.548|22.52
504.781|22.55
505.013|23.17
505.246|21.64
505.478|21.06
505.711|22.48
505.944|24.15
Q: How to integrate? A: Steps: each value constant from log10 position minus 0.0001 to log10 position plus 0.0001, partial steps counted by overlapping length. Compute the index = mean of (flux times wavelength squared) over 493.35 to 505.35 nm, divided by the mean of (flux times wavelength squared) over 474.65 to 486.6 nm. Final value 1.2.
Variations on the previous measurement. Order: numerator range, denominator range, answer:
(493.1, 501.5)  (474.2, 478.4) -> 1.30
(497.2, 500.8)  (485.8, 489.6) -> 1.20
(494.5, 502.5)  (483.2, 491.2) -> 1.18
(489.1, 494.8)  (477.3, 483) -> 1.11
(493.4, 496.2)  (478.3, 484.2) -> 1.19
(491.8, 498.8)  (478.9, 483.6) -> 1.11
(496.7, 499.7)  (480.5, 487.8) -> 1.10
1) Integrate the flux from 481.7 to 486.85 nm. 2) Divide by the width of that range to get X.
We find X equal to 24.3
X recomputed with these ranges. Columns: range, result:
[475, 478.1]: 23.8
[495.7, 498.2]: 25.8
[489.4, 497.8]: 26.7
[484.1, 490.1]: 24.7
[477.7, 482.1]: 25.2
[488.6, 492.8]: 26.5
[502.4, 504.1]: 22.7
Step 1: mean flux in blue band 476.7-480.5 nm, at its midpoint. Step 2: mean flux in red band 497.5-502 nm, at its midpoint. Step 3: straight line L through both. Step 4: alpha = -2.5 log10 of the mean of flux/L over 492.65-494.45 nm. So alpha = 0.04 mag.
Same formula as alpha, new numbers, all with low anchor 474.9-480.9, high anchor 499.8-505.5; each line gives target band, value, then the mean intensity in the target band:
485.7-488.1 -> 0.06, 23.7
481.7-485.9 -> 0.03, 24.2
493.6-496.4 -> -0.10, 28.2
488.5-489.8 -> -0.08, 27.3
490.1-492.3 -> -0.01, 25.6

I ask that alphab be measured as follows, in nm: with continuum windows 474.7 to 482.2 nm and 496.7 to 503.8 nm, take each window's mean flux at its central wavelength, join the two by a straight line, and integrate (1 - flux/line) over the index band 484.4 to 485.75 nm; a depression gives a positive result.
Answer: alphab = 0.11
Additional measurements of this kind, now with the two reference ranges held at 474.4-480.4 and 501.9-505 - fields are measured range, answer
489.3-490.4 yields -0.161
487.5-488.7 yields 0.010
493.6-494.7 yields -0.160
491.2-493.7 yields -0.247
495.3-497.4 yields -0.396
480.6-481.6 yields -0.076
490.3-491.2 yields -0.136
